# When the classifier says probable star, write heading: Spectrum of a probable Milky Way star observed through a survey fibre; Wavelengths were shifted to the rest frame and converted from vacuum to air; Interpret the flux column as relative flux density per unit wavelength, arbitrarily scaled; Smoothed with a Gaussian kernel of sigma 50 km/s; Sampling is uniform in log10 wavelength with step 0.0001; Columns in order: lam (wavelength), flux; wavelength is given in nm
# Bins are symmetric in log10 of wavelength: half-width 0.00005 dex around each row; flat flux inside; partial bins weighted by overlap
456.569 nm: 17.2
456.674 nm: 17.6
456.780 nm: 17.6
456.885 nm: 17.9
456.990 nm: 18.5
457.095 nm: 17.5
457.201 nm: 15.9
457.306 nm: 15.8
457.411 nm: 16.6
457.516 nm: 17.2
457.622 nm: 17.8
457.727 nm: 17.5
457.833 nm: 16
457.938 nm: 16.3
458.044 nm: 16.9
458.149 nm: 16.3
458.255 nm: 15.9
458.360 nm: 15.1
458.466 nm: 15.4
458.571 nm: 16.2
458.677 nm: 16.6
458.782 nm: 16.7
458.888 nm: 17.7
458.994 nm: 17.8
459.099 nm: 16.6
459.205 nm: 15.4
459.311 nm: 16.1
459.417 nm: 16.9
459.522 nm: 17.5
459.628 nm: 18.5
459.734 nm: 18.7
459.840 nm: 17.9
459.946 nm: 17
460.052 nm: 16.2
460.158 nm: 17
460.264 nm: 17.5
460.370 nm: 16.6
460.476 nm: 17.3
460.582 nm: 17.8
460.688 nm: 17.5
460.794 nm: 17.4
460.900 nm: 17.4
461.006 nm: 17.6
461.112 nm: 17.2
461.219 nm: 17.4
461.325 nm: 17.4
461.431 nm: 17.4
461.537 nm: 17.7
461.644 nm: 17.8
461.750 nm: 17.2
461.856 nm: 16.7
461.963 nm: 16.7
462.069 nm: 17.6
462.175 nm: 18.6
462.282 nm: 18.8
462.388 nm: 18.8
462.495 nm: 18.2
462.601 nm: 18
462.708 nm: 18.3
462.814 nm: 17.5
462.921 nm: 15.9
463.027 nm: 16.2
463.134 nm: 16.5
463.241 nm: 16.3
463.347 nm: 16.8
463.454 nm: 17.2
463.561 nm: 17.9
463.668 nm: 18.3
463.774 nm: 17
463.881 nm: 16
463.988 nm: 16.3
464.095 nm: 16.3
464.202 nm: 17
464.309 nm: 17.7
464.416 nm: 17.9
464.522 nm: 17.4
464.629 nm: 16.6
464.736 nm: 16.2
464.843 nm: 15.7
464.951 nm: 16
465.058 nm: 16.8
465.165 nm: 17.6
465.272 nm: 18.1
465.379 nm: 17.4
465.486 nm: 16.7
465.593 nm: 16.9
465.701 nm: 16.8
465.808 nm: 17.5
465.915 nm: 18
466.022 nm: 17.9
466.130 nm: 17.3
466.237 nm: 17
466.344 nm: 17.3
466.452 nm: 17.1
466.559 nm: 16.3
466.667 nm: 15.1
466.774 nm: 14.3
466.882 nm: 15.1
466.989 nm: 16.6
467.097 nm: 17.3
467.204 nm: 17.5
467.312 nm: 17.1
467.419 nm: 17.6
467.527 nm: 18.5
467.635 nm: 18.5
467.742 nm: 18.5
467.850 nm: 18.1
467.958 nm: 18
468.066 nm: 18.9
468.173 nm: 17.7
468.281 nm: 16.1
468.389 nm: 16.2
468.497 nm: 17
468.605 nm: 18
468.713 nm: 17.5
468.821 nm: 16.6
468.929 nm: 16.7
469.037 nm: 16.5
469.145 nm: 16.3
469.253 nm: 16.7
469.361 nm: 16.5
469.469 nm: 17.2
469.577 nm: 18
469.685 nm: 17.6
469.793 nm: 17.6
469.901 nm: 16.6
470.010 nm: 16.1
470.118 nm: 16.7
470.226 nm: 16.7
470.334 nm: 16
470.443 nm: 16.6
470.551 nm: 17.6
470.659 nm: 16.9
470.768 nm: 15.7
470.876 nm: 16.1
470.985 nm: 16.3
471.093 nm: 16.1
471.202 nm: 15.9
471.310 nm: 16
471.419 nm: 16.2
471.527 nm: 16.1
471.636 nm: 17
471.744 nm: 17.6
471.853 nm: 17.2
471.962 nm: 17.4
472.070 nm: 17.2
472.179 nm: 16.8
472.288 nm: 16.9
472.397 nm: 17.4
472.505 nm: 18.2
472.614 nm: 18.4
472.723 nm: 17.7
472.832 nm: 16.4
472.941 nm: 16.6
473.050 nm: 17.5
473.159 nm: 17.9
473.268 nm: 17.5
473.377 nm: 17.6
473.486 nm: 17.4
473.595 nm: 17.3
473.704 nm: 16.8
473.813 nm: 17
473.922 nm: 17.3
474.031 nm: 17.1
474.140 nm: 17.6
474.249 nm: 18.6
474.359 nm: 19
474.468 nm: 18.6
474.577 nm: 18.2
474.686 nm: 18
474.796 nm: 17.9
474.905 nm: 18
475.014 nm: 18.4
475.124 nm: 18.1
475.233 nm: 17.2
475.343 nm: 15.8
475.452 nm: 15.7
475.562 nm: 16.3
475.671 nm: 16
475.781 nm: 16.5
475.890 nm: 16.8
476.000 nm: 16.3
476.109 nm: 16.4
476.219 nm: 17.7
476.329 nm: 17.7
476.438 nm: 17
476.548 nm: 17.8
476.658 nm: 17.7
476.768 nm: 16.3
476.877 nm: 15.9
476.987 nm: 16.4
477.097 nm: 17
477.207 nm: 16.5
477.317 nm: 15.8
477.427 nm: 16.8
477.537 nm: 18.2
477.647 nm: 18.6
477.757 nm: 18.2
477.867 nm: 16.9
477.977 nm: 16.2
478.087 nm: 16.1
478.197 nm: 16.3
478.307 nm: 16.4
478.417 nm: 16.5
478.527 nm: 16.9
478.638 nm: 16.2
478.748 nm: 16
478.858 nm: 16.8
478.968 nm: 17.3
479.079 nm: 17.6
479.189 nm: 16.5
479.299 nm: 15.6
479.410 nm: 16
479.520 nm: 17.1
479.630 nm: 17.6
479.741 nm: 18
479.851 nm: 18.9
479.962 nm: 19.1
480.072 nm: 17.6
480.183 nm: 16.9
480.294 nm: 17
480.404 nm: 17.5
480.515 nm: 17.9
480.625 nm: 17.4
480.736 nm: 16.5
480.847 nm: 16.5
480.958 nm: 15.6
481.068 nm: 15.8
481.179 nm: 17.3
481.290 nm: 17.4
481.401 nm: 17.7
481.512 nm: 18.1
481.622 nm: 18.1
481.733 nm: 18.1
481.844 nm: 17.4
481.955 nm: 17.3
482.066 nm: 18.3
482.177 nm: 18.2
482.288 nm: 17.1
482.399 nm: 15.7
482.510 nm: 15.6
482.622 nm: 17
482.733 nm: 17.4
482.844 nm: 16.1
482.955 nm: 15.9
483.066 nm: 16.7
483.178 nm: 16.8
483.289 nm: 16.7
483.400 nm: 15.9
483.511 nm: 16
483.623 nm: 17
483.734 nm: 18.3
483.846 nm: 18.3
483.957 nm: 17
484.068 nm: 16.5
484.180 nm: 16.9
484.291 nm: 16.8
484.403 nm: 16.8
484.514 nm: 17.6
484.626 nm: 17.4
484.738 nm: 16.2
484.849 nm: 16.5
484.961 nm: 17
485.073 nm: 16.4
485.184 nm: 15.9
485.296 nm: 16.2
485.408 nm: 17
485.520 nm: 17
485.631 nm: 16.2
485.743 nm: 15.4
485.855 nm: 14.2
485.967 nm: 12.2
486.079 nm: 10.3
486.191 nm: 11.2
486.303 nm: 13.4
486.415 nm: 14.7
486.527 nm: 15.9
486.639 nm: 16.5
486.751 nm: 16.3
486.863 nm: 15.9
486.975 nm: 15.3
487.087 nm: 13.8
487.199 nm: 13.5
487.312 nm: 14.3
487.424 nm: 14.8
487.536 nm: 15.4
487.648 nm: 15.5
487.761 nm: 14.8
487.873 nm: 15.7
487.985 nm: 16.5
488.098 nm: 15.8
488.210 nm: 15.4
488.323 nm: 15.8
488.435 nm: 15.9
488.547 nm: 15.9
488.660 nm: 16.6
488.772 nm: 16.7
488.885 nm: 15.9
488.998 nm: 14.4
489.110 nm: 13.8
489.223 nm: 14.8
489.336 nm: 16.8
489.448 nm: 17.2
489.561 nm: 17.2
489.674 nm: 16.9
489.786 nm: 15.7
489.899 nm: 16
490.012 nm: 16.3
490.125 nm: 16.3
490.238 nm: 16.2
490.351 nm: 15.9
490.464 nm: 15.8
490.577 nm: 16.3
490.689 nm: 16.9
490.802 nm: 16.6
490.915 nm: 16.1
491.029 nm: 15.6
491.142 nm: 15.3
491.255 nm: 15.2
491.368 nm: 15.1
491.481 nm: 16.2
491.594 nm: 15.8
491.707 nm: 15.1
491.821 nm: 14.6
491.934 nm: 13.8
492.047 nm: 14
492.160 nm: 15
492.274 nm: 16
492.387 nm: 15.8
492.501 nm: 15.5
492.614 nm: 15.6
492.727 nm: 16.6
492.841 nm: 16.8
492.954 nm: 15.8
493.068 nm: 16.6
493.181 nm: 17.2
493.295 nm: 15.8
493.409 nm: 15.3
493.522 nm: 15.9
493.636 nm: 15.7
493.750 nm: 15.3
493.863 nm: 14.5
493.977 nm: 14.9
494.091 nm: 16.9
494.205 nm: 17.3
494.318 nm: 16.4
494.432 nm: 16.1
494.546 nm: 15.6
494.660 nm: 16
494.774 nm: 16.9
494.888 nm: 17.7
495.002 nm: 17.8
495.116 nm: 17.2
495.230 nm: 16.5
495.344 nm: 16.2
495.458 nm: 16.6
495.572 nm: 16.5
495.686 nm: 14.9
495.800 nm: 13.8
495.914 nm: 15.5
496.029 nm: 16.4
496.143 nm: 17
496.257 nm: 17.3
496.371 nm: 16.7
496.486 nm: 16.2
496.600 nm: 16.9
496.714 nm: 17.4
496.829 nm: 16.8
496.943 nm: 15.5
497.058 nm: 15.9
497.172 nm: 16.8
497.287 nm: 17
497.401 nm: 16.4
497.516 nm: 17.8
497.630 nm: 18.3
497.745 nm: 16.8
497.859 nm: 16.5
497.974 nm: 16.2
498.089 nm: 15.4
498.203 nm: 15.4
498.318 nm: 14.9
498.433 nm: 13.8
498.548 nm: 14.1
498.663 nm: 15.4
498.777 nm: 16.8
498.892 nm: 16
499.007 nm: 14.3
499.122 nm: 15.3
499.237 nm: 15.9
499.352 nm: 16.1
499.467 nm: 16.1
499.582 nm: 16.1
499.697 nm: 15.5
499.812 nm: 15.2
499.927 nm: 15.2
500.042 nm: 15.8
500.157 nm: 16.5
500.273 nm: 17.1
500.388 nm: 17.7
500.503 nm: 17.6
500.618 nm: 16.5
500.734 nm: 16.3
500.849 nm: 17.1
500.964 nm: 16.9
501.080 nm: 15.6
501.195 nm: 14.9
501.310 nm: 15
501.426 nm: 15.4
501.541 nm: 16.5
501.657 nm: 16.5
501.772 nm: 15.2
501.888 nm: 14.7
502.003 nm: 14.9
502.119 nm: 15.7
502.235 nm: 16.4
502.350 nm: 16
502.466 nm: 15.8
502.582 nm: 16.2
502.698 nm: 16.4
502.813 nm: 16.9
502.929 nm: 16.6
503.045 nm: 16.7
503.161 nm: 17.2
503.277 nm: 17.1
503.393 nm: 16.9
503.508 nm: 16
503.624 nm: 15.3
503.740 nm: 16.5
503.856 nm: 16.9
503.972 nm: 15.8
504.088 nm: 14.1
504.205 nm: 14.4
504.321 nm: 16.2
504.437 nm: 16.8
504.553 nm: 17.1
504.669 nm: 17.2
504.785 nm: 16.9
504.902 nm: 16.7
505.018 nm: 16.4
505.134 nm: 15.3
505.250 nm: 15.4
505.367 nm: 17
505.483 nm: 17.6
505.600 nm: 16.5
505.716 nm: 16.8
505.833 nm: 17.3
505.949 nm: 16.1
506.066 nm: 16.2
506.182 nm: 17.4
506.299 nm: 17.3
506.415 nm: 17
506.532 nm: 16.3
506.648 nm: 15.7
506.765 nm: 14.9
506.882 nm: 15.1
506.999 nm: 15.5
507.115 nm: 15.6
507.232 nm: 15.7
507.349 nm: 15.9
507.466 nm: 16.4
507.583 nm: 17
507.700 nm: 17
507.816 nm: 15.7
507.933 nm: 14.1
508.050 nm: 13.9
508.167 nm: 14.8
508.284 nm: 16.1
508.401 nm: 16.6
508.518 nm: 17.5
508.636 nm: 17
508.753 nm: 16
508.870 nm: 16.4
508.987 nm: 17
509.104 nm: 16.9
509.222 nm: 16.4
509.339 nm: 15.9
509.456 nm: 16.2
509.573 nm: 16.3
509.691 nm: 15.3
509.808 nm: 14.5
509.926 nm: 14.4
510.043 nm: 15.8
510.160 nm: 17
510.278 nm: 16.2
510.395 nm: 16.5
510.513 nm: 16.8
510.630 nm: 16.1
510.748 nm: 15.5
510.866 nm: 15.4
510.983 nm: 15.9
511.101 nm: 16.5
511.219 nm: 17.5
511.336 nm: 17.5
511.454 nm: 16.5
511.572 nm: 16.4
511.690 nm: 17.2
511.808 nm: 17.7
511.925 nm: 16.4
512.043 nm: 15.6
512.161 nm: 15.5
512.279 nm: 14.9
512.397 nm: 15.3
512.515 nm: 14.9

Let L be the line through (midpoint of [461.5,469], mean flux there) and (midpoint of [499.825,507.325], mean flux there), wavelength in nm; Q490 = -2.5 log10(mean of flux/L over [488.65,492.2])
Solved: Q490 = 0.054 mag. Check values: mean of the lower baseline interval 17.2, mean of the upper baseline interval 16.2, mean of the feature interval 15.7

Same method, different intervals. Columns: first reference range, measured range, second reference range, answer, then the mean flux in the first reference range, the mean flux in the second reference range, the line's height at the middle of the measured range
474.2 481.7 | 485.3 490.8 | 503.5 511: 0.09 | 17.1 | 16.1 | 16.8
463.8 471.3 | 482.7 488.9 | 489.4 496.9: 0.03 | 16.9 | 16.1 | 16.3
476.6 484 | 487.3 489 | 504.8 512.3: 0.08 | 17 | 16.2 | 16.8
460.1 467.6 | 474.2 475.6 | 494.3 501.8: -0.05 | 17.2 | 16.2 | 16.8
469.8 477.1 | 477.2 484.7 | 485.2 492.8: -0.05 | 17.1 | 15.4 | 16.3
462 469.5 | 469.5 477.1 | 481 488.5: -0.02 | 17.1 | 16.1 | 16.7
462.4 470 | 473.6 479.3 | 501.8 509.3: -0.01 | 17.1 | 16.2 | 16.9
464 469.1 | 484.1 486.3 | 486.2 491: 0.02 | 17.1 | 15.7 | 15.9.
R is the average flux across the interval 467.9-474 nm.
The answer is 17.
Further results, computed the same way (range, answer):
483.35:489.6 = 15.7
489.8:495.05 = 15.9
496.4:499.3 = 16.1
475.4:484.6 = 17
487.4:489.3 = 15.5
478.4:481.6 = 17.1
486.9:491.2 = 15.7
